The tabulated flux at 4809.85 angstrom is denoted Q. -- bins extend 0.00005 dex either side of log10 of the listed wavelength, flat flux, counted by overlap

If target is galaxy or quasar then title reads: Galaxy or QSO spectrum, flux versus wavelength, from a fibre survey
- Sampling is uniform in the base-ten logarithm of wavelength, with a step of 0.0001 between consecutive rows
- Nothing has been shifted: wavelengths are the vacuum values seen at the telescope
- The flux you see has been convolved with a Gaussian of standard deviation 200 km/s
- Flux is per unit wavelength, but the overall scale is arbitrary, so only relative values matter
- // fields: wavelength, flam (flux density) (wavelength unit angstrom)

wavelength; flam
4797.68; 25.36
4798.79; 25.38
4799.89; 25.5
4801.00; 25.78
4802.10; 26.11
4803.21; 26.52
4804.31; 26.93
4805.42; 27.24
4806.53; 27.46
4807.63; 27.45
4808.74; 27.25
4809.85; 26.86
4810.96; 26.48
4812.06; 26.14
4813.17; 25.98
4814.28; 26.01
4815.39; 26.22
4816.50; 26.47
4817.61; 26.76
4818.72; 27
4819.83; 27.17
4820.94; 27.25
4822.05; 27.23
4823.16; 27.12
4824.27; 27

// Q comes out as 26.86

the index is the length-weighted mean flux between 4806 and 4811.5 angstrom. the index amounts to 27.1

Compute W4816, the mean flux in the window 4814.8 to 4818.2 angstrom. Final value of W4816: 26.5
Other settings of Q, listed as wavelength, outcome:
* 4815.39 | 26.22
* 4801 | 25.78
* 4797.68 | 25.36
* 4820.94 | 27.25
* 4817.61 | 26.76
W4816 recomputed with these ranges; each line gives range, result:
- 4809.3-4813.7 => 26.4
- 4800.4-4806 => 26.5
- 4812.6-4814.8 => 26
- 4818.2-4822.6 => 27.2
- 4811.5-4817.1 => 26.2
